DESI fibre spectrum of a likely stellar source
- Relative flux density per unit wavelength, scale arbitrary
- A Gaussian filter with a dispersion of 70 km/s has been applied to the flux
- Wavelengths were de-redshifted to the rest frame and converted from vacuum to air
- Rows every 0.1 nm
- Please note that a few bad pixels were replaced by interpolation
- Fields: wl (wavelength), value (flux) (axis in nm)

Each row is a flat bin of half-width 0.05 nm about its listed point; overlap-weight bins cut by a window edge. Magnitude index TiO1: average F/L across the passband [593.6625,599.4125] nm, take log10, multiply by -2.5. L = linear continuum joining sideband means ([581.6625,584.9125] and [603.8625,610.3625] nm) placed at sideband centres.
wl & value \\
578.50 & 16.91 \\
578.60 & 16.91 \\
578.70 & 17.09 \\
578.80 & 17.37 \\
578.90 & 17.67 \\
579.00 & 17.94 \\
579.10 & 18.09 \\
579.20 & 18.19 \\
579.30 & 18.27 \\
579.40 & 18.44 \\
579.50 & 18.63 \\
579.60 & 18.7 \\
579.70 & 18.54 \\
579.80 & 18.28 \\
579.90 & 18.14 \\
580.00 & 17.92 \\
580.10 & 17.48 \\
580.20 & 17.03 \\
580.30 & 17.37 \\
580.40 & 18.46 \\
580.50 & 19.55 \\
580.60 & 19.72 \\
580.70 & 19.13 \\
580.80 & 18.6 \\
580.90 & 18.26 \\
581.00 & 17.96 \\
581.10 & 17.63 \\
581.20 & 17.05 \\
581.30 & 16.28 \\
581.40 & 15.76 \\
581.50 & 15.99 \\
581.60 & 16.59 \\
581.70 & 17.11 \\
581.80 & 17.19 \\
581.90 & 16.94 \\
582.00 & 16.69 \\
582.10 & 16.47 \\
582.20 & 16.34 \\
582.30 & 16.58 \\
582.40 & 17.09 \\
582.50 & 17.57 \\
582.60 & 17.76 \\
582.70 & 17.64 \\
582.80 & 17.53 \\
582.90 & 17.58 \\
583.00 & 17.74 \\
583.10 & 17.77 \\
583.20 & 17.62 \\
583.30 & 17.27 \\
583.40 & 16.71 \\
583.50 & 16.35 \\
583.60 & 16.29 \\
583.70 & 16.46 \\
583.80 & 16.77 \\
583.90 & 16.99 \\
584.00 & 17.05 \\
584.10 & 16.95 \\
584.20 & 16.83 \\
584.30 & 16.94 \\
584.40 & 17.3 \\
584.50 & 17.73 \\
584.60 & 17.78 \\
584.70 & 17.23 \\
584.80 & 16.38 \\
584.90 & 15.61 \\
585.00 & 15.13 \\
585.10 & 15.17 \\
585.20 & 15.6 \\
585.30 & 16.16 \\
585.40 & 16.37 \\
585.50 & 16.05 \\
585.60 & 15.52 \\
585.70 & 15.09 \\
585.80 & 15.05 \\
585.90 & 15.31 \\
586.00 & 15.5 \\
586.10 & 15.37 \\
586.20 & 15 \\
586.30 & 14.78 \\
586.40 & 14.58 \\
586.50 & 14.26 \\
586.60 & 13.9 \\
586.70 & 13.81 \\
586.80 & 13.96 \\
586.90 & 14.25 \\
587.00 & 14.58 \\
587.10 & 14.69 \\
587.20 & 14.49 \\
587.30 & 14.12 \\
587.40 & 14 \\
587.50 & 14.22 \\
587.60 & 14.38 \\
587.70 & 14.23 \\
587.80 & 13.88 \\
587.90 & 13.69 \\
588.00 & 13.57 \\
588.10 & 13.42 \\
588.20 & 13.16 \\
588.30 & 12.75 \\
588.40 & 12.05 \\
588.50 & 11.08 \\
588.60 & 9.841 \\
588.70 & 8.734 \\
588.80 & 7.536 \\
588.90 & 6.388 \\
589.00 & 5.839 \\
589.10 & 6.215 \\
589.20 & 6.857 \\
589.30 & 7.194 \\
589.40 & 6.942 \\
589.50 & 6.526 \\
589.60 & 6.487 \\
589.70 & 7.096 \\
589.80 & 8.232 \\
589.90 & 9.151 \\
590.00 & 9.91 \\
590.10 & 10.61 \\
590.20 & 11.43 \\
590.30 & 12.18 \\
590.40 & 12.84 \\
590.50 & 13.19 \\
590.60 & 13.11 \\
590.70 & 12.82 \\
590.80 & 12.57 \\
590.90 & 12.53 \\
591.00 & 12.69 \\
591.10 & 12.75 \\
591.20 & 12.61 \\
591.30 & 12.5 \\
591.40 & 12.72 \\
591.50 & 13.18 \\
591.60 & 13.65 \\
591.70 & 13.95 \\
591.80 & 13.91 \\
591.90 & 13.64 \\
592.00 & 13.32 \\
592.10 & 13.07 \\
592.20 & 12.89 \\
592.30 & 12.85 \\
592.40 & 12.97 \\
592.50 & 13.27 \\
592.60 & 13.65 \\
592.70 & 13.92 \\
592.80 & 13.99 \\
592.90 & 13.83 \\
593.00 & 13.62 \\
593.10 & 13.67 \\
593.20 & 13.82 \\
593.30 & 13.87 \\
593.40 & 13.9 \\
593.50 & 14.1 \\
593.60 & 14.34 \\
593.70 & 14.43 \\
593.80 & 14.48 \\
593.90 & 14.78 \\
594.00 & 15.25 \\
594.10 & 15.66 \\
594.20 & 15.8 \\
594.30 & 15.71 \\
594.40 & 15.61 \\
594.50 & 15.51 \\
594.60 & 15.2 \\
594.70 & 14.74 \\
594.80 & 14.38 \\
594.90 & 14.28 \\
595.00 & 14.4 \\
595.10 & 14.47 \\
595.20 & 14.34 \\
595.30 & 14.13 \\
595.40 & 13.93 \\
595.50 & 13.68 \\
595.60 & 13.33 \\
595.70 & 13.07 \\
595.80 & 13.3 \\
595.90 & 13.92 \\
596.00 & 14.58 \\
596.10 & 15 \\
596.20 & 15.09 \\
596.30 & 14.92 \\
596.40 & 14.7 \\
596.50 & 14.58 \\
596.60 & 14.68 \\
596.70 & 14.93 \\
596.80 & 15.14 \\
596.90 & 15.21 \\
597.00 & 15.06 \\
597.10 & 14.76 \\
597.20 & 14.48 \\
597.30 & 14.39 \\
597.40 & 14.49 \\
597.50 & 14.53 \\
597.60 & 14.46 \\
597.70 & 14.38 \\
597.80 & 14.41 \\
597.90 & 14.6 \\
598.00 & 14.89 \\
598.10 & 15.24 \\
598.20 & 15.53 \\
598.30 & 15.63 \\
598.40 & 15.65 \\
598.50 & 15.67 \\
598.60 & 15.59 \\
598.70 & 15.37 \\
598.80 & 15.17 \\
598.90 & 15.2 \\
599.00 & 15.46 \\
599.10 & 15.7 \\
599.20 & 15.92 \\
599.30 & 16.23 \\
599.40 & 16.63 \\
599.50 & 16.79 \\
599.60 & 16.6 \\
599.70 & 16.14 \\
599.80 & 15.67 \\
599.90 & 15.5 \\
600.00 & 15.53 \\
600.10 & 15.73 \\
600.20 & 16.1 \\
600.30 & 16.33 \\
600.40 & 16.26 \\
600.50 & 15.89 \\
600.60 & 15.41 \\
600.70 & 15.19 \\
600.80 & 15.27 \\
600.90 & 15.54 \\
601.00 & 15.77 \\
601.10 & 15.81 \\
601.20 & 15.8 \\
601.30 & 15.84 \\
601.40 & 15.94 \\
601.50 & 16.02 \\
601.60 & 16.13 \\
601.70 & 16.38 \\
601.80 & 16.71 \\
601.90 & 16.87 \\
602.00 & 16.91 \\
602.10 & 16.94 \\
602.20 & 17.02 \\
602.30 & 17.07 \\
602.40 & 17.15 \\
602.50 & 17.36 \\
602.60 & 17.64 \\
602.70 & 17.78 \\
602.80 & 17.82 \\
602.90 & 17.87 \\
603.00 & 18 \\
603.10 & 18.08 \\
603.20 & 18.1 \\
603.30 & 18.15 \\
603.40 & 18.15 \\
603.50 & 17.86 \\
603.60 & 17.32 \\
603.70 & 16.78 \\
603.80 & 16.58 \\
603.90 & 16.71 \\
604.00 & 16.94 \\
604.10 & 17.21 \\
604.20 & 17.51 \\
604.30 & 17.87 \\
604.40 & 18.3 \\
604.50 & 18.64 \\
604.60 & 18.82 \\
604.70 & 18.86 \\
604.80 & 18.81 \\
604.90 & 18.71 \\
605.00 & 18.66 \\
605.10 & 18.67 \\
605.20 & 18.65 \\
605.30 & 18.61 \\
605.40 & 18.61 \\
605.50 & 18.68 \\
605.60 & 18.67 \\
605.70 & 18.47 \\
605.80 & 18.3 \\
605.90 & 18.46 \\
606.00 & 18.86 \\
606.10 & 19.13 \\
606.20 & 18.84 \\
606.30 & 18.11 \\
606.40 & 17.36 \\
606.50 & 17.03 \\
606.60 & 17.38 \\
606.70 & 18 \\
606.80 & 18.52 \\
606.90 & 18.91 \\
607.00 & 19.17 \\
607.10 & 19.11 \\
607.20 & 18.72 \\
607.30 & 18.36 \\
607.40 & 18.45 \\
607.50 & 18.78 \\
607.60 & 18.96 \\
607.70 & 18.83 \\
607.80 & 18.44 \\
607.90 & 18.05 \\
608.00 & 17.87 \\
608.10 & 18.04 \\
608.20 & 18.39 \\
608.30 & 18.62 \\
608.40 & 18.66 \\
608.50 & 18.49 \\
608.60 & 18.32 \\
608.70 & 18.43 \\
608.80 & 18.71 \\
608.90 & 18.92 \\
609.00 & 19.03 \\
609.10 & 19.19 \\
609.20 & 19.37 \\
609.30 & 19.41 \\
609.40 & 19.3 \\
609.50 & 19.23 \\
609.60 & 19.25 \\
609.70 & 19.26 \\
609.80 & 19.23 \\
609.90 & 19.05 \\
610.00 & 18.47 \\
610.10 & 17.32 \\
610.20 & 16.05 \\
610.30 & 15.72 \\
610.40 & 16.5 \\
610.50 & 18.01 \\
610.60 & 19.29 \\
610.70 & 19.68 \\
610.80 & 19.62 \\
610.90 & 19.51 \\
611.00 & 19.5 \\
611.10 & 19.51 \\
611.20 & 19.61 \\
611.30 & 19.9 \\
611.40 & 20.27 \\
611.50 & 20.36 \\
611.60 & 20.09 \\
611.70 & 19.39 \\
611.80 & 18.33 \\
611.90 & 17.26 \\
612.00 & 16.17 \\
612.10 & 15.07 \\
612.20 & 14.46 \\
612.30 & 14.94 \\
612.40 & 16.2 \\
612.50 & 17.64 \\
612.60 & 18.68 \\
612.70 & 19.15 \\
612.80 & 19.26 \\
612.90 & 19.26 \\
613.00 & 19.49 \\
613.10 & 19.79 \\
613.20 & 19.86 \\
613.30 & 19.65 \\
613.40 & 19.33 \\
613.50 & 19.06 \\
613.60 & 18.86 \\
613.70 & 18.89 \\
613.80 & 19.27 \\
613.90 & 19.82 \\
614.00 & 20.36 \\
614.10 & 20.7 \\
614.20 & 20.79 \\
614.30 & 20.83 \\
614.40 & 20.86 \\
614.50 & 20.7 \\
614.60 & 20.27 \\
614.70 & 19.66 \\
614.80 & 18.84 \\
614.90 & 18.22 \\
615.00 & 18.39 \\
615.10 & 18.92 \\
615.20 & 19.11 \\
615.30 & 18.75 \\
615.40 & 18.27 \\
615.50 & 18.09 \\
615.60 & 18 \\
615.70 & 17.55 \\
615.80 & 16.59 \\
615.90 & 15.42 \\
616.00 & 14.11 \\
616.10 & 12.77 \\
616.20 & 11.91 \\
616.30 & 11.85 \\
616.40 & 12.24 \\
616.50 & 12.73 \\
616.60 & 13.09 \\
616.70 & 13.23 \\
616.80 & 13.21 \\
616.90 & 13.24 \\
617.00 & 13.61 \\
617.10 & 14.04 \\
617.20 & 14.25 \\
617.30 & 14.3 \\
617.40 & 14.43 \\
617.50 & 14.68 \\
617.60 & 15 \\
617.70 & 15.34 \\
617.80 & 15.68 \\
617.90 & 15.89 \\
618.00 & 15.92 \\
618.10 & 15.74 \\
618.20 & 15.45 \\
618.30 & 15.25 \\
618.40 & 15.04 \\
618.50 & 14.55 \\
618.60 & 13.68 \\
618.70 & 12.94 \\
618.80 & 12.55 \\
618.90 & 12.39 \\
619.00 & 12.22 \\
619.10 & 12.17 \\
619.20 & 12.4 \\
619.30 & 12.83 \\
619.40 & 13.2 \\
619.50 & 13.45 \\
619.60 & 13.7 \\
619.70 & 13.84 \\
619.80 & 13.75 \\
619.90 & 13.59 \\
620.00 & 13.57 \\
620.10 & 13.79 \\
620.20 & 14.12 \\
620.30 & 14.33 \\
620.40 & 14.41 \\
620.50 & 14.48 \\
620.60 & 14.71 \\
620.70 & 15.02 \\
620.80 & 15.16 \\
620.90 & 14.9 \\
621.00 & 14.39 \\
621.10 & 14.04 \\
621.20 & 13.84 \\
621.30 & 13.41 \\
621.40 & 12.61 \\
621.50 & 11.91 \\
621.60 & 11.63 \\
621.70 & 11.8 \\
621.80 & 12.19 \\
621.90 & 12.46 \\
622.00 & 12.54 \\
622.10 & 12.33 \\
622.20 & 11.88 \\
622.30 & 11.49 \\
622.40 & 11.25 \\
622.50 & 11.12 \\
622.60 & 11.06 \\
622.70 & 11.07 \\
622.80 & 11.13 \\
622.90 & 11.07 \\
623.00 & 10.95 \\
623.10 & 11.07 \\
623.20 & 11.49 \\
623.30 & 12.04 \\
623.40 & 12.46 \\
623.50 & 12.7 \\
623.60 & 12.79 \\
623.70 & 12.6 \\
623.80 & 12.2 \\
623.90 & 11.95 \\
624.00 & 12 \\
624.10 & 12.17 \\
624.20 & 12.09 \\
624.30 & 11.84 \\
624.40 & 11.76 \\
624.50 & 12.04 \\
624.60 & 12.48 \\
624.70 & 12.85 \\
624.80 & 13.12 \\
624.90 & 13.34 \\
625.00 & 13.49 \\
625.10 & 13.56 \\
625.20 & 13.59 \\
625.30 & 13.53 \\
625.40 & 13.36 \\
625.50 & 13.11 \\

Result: 0.20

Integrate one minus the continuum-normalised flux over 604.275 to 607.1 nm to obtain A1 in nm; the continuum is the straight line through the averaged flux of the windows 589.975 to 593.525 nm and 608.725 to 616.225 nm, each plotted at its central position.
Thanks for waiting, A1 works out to -0.295 nm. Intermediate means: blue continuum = 13.1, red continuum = 18.5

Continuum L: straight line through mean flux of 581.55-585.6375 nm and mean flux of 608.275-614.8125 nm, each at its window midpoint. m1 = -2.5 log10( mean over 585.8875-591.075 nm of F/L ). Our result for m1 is 0.40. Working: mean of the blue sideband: 16.8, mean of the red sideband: 18.9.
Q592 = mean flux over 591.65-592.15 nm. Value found 13.6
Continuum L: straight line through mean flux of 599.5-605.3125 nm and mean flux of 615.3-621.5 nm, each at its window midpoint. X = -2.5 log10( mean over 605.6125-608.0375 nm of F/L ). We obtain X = -0.14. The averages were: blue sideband 17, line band 18.4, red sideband 14.2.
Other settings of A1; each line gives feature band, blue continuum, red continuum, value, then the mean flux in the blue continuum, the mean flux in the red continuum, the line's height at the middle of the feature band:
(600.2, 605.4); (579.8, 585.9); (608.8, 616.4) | 0.22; 17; 18.4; 17.9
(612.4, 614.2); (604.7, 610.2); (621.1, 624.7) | -0.36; 18.6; 12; 16.1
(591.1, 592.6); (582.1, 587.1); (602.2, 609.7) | 0.33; 16.2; 18.3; 16.9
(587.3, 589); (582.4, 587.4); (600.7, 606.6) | 0.45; 16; 17.5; 16.3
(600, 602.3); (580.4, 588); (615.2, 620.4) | -0.12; 16.2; 14.3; 15.3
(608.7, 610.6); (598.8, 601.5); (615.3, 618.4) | -0.40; 15.8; 14.8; 15.3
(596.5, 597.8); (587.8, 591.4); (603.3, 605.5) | -0.03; 10.5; 18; 14.3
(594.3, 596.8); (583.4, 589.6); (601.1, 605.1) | 0.20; 13.8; 17.4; 15.8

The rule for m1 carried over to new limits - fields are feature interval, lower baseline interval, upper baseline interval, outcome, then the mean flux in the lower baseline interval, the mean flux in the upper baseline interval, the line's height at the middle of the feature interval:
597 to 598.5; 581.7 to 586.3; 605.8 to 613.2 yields 0.18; 16.6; 18.5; 17.6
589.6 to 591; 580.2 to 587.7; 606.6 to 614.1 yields 0.46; 16.4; 18.6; 16.9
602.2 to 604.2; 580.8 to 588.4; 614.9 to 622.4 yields -0.17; 15.9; 14.2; 15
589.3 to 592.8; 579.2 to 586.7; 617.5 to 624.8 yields 0.33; 16.9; 13.1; 16.1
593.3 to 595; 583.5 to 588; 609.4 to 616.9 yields 0.10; 15.4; 18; 16.2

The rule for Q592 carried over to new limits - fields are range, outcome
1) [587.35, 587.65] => 14.2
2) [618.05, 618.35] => 15.5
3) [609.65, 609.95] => 19.2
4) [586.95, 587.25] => 14.6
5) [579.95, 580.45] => 17.7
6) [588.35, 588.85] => 9.85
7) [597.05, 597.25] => 14.6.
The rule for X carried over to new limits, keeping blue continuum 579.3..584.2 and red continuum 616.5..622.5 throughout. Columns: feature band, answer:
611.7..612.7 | -0.17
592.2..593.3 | 0.20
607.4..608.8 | -0.24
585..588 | 0.15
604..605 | -0.20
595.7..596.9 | 0.10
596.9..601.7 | 0.01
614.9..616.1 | -0.23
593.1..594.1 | 0.13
